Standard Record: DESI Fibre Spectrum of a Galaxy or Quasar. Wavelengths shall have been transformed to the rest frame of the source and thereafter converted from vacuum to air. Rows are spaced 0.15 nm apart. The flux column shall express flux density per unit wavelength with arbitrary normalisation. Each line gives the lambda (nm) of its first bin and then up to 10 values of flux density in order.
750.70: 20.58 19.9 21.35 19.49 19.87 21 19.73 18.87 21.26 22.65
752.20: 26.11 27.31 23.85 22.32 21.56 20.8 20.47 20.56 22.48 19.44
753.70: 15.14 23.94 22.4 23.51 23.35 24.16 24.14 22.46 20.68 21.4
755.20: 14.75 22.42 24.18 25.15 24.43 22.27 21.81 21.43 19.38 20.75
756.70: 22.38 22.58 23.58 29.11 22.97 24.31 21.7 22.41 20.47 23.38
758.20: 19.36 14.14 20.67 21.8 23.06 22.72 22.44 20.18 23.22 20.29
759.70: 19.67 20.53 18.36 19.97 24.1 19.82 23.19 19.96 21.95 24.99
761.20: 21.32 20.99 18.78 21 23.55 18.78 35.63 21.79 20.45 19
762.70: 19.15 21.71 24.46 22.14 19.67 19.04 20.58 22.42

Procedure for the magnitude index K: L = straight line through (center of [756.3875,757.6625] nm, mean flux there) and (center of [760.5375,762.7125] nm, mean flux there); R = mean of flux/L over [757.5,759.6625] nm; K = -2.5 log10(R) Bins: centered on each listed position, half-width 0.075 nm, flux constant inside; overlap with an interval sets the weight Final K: 0.08 mag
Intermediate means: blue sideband 23.2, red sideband 22.1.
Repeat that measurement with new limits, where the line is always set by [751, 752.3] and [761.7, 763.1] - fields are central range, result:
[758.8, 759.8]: 0.04 mag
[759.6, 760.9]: 0.08 mag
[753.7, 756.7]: -0.02 mag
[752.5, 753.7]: 0.03 mag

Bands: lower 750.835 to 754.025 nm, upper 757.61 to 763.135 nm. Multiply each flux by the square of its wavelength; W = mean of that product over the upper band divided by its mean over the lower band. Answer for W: 1.03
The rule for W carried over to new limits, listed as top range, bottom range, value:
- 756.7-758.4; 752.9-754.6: 1.04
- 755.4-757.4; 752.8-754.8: 1.07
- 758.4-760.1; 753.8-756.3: 0.95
